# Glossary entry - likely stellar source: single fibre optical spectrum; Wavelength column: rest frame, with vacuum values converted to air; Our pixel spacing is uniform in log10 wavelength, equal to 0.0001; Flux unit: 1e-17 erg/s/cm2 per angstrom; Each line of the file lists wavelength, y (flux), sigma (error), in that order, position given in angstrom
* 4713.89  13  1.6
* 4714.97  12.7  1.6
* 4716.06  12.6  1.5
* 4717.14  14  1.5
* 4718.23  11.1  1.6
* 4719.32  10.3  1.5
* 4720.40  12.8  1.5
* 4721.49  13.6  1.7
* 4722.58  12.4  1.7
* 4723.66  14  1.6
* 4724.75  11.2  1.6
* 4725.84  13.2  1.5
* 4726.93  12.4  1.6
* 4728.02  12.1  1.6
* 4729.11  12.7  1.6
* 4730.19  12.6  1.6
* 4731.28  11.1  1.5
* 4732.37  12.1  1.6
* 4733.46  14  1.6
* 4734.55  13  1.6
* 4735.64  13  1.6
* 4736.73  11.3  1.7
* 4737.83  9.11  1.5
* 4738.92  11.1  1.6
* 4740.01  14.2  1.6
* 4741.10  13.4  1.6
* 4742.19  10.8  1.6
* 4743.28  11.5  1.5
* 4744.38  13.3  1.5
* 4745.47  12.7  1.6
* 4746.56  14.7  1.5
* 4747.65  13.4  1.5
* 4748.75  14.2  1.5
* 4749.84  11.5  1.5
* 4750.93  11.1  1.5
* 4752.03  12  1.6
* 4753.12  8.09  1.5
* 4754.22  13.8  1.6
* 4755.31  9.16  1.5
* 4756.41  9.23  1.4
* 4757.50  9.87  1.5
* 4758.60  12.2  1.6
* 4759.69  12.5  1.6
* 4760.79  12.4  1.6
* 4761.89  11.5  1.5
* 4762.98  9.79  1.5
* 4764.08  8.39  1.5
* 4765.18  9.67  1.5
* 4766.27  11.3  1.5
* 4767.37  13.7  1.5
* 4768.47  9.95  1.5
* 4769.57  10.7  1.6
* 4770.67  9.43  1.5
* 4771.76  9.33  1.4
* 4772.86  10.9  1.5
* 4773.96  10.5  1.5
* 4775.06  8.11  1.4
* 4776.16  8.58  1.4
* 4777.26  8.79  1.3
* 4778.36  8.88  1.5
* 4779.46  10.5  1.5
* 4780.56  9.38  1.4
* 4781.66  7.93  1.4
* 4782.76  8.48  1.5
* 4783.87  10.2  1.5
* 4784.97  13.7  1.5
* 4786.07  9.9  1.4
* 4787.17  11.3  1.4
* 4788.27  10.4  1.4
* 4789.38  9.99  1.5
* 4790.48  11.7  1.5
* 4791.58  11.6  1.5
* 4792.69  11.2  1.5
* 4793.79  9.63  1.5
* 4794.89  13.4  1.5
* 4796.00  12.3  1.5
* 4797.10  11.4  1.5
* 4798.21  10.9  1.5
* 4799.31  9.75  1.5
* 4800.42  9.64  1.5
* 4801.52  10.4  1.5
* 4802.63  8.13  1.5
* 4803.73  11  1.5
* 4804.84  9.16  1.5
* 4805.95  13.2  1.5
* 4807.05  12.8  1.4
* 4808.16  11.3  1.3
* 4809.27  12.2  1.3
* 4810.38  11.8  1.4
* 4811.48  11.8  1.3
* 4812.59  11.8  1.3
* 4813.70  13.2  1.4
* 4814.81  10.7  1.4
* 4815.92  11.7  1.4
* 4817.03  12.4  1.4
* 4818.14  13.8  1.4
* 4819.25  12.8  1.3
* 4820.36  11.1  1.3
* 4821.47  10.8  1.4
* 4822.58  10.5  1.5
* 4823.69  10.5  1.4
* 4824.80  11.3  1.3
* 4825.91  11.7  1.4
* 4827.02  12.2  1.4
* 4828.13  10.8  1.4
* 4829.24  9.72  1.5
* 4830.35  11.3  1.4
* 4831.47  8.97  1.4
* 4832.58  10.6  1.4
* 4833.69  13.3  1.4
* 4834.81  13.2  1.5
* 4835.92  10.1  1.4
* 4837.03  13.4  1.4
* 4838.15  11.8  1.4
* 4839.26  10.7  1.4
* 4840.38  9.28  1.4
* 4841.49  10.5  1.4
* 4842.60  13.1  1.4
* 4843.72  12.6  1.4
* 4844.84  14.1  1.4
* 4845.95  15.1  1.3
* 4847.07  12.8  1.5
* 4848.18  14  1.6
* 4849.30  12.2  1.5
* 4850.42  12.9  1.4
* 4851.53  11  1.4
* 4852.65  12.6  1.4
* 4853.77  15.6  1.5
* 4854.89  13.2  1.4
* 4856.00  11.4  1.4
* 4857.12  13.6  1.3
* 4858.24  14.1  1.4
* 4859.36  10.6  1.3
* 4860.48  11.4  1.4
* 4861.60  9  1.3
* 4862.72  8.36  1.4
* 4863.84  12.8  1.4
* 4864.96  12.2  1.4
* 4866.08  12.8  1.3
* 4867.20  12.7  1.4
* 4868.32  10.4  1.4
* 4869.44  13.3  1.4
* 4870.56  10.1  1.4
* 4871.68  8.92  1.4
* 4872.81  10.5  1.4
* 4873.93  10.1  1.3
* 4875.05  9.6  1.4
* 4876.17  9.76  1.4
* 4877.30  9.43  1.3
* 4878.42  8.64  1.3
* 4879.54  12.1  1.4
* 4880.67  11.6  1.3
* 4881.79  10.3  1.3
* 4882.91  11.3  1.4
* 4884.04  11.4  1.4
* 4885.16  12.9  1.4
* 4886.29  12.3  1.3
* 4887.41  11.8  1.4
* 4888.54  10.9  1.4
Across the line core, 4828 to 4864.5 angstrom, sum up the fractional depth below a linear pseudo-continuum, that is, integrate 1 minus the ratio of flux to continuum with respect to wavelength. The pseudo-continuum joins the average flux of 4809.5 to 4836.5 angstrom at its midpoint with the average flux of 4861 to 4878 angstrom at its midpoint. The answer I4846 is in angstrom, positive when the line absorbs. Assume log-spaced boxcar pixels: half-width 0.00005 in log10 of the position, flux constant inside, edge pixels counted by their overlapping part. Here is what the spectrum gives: -2.91 angstrom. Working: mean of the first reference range 11.5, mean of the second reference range 10.6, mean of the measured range 12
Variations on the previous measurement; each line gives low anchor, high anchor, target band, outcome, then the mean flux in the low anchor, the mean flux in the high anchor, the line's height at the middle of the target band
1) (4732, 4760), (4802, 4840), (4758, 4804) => 4.97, 12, 11.4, 11.7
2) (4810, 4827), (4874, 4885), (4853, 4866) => -1.33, 11.7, 10.5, 10.9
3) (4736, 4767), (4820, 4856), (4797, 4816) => 1.01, 11.5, 11.9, 11.8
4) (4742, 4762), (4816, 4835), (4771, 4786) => 2.61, 11.8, 11.4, 11.7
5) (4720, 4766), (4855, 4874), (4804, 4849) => -0.97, 11.9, 11.4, 11.6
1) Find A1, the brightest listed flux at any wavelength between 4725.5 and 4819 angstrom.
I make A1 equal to 14.7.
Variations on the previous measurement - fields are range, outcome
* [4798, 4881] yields 15.6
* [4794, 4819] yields 13.8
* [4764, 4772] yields 13.7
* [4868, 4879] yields 13.3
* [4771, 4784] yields 10.9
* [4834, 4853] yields 15.1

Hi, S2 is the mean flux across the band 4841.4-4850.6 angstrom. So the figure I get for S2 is 13.2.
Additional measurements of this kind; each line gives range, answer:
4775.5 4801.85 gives 10.4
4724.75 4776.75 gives 11.5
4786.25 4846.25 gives 11.4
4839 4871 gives 12.2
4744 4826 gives 11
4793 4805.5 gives 10.6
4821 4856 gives 11.9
